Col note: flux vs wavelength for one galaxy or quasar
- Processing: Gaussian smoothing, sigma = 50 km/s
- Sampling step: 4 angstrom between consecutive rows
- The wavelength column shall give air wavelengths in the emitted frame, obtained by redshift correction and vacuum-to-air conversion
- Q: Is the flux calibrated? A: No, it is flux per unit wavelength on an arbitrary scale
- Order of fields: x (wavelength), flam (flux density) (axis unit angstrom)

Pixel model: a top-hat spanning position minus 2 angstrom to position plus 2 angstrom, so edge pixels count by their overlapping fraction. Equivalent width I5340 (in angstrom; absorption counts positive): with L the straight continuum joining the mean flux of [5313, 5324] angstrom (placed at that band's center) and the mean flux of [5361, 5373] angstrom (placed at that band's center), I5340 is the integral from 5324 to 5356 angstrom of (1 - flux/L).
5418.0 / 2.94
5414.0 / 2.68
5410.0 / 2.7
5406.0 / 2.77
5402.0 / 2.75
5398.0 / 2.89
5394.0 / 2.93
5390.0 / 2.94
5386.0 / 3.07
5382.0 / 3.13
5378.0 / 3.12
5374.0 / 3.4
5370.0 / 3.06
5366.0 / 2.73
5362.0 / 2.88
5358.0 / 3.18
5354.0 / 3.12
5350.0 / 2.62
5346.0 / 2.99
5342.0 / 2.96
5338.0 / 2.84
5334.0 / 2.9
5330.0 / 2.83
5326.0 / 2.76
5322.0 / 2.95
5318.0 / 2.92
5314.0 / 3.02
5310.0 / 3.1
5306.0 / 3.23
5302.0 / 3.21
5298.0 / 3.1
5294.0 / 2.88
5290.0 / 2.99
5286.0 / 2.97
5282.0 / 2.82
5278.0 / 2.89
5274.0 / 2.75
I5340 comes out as 0.8 angstrom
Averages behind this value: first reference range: 2.96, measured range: 2.88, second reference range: 2.93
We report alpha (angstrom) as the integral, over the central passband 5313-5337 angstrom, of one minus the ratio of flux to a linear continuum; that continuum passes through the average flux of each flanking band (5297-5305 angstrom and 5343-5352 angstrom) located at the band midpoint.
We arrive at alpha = 0.8 angstrom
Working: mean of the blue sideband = 3.17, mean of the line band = 2.89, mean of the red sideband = 2.82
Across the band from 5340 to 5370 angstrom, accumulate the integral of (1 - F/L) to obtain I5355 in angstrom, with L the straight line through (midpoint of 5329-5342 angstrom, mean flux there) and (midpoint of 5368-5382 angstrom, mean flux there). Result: 0.91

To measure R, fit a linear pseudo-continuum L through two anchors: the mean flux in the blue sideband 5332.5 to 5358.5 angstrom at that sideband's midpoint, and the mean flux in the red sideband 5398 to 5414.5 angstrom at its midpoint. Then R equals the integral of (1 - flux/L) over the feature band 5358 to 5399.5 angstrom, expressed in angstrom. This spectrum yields -2.8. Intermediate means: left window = 2.93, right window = 2.75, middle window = 3.02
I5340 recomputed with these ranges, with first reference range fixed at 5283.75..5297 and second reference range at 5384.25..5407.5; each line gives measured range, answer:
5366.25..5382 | -1.24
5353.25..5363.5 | -0.51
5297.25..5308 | -0.88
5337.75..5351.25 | 0.26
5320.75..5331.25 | 0.34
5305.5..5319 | -0.54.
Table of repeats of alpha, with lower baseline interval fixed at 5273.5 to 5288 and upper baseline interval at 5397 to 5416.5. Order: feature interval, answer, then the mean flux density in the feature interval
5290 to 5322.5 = -2.4 angstrom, 3.05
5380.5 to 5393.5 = -1.2 angstrom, 3.03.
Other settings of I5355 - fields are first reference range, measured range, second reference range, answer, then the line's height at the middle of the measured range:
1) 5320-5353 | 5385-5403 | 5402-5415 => -1.1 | 2.75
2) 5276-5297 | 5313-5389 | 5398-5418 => -3.7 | 2.84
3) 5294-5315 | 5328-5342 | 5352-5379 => 1.0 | 3.09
